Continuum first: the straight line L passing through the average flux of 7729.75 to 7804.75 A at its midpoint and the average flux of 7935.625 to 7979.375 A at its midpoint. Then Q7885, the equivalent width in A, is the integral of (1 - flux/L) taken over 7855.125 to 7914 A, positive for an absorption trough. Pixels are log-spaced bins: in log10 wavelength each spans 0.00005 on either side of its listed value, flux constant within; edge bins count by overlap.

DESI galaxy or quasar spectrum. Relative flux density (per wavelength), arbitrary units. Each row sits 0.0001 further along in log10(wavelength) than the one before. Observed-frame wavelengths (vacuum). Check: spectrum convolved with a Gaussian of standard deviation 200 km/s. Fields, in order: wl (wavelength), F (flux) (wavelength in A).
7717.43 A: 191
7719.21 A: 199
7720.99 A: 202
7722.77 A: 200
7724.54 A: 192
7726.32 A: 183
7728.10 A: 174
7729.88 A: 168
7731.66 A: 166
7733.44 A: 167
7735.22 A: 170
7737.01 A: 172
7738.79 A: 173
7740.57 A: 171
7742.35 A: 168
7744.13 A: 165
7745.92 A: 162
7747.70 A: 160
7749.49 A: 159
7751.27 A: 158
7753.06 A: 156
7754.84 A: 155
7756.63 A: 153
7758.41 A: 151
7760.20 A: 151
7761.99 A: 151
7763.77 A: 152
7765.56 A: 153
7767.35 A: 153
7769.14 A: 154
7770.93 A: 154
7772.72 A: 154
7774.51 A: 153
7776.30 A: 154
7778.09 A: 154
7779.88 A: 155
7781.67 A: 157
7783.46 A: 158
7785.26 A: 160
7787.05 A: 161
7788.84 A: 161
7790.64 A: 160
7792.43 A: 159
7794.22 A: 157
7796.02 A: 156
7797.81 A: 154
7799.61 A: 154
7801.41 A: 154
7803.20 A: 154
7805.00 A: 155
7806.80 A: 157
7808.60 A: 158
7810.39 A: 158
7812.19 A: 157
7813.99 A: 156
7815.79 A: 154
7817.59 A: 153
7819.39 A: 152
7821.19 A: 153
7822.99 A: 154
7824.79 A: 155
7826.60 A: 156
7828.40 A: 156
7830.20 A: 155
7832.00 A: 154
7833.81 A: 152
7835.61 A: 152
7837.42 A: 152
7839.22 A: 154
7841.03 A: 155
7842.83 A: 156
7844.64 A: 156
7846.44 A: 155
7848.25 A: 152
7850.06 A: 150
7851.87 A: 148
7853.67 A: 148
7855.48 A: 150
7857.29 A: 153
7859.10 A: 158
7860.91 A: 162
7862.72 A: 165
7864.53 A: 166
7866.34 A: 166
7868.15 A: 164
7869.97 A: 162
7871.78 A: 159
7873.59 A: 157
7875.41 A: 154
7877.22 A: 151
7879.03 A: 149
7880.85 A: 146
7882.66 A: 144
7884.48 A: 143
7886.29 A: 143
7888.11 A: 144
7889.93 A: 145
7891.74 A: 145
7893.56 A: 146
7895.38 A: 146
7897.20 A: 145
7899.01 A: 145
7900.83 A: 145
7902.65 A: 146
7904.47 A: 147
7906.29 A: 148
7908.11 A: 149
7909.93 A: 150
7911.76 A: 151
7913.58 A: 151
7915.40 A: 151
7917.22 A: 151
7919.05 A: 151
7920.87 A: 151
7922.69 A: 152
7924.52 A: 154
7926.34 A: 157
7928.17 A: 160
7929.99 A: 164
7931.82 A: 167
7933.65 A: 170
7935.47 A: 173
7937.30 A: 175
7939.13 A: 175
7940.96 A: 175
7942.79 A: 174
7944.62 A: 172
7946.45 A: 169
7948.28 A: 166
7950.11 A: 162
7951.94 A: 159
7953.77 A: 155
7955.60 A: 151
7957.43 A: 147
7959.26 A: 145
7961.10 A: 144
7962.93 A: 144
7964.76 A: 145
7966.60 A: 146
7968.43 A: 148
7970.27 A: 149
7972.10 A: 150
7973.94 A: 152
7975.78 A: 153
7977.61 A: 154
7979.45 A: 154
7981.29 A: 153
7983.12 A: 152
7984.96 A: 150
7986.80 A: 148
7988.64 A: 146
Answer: 2.3 A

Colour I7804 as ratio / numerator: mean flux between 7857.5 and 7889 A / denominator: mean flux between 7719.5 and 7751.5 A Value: 0.9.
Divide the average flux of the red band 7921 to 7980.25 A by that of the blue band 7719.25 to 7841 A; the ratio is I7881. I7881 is 1.0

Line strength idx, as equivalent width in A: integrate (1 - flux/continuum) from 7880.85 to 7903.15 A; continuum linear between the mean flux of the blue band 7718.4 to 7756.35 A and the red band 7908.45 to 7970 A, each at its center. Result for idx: 2.24 A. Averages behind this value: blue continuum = 172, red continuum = 158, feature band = 145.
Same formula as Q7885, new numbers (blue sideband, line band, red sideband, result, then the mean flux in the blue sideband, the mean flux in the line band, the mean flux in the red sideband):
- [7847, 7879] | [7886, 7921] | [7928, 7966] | 2.51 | 157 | 147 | 161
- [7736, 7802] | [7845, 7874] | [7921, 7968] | 0.29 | 158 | 157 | 160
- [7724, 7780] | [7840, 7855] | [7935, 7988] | 0.61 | 161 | 152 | 156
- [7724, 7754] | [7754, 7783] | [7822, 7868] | 1.96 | 168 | 153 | 155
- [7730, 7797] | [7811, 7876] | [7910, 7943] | 1.67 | 159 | 156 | 161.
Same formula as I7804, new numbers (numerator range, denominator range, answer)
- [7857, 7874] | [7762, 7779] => 1.05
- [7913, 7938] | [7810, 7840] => 1.03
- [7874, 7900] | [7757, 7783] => 0.95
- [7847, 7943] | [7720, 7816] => 0.96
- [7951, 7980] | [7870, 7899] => 1.01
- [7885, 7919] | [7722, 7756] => 0.87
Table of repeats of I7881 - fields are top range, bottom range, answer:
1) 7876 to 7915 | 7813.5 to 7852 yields 0.95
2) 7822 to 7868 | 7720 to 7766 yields 0.93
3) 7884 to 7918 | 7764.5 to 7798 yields 0.94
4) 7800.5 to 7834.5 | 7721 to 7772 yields 0.94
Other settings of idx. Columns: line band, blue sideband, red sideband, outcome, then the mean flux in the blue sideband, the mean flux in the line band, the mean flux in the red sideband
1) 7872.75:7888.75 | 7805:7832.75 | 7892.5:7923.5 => 0.3 A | 155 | 148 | 149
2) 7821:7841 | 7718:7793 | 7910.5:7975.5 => 0.9 A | 164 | 154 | 157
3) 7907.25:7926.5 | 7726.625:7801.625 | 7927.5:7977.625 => 0.9 A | 159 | 151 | 159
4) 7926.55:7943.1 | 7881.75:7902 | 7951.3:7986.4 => -2.5 A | 145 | 170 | 150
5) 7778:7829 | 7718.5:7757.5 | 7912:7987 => 3.2 A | 171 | 156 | 157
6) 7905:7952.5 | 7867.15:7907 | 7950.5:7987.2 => -3.5 A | 149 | 161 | 150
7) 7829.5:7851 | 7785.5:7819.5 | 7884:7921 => -0.1 A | 157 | 154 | 147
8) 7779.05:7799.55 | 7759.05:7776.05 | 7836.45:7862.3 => -0.6 A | 153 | 158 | 154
